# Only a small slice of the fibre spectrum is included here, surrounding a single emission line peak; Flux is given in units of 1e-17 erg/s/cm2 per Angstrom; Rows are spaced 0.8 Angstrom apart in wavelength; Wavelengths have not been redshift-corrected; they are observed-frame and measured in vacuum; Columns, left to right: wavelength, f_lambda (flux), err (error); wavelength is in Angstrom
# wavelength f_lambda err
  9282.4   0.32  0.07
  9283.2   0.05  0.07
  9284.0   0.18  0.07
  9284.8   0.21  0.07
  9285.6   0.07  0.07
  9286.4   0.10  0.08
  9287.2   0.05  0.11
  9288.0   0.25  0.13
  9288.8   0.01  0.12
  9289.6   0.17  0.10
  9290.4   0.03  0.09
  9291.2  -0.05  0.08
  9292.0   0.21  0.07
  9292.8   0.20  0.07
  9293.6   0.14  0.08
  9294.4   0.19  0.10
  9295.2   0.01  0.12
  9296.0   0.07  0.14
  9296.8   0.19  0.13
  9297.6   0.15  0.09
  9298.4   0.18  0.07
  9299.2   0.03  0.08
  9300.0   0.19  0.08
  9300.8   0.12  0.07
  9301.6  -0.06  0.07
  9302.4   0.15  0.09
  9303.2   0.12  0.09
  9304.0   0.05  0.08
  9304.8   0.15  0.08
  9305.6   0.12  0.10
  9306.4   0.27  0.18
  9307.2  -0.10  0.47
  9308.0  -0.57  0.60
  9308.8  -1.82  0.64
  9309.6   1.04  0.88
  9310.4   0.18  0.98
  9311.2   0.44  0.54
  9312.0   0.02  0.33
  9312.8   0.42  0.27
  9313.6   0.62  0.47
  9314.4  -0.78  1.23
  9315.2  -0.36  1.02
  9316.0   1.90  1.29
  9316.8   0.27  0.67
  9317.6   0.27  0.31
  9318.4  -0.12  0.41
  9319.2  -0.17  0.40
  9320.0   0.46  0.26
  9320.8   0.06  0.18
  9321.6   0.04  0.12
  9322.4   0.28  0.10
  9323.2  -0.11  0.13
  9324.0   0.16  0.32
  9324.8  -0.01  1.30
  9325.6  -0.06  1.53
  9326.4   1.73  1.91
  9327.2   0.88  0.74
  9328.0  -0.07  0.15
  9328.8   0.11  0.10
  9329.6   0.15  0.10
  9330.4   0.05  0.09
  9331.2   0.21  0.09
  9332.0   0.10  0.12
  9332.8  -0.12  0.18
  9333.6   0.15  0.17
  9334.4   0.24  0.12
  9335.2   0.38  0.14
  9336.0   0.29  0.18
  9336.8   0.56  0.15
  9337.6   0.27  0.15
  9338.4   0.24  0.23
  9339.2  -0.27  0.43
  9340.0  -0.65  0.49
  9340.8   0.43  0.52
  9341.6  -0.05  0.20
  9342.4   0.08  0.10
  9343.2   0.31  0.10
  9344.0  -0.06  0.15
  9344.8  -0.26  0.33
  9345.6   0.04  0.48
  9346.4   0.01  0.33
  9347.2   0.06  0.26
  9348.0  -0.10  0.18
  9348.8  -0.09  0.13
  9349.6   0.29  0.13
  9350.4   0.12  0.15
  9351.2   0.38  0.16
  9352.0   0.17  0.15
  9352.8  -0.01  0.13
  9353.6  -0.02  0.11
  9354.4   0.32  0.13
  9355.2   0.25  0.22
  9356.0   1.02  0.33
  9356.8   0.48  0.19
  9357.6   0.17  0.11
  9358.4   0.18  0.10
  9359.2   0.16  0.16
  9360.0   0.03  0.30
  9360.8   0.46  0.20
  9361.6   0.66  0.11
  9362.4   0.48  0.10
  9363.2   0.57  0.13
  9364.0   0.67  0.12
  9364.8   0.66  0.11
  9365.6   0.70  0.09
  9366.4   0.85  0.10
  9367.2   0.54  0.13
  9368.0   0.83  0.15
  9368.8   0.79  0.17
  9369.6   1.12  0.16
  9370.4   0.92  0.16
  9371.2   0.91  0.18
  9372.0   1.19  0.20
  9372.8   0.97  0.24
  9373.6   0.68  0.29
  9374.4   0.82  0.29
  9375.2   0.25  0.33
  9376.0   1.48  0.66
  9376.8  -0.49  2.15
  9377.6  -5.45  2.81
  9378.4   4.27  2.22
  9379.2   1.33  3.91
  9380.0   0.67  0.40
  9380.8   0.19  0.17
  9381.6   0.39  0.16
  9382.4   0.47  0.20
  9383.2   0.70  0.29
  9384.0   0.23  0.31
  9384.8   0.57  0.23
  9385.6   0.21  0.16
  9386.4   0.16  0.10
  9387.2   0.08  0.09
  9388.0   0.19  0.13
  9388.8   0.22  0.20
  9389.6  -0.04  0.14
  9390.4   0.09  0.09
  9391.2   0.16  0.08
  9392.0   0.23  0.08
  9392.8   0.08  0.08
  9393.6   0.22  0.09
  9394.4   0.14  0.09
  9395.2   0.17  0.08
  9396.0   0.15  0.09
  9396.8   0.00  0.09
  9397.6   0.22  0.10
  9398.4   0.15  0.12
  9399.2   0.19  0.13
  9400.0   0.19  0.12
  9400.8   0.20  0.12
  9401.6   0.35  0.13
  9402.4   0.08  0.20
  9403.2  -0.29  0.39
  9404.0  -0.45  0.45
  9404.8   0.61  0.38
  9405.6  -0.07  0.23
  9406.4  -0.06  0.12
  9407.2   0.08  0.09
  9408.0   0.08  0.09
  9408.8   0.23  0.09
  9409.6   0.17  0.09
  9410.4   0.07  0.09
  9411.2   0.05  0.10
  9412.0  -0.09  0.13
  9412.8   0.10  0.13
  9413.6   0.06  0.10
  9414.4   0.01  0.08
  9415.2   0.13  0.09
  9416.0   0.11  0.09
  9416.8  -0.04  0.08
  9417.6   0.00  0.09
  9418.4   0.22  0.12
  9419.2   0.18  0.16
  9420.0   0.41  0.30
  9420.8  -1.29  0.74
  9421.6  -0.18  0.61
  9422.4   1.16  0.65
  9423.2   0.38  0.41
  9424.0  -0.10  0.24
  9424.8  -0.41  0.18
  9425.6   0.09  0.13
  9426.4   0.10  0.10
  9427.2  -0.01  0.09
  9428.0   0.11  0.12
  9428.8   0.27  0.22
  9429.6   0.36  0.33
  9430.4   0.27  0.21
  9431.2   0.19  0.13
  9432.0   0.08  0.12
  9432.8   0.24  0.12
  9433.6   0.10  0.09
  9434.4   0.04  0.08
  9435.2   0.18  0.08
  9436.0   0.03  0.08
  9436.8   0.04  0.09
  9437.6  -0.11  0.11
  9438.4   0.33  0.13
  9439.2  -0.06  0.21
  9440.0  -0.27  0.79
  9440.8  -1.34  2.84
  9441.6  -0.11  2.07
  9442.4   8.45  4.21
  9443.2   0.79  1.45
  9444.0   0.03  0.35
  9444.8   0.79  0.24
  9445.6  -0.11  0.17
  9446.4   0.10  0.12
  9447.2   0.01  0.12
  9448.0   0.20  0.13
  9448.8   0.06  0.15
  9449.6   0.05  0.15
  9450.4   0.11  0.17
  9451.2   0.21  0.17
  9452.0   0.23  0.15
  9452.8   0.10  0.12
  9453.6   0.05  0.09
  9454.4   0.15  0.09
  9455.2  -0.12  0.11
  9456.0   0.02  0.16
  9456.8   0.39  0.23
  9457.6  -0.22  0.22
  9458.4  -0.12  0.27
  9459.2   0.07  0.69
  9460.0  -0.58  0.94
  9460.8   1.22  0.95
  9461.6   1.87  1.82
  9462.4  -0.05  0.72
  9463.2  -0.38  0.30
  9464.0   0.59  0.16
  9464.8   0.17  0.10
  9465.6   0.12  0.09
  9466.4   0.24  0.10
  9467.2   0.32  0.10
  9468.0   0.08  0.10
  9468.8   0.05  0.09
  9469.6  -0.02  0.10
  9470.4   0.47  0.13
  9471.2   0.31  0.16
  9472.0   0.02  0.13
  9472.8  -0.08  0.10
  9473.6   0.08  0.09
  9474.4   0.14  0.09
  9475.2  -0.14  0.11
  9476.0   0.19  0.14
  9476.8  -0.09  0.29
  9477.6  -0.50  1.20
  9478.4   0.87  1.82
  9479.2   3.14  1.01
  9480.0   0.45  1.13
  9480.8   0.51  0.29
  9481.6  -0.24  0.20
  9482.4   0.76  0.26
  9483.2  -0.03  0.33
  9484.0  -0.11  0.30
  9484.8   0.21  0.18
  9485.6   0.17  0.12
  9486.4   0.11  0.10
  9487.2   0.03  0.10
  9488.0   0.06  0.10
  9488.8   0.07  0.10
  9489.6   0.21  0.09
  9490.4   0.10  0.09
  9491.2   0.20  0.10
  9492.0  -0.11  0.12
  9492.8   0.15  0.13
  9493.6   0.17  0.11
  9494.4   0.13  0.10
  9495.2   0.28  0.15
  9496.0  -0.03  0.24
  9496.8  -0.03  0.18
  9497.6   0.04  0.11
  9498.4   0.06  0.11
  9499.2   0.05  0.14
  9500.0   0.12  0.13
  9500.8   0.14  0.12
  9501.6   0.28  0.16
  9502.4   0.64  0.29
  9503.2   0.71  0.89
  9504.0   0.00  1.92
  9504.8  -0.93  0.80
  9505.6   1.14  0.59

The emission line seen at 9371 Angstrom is [O II]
